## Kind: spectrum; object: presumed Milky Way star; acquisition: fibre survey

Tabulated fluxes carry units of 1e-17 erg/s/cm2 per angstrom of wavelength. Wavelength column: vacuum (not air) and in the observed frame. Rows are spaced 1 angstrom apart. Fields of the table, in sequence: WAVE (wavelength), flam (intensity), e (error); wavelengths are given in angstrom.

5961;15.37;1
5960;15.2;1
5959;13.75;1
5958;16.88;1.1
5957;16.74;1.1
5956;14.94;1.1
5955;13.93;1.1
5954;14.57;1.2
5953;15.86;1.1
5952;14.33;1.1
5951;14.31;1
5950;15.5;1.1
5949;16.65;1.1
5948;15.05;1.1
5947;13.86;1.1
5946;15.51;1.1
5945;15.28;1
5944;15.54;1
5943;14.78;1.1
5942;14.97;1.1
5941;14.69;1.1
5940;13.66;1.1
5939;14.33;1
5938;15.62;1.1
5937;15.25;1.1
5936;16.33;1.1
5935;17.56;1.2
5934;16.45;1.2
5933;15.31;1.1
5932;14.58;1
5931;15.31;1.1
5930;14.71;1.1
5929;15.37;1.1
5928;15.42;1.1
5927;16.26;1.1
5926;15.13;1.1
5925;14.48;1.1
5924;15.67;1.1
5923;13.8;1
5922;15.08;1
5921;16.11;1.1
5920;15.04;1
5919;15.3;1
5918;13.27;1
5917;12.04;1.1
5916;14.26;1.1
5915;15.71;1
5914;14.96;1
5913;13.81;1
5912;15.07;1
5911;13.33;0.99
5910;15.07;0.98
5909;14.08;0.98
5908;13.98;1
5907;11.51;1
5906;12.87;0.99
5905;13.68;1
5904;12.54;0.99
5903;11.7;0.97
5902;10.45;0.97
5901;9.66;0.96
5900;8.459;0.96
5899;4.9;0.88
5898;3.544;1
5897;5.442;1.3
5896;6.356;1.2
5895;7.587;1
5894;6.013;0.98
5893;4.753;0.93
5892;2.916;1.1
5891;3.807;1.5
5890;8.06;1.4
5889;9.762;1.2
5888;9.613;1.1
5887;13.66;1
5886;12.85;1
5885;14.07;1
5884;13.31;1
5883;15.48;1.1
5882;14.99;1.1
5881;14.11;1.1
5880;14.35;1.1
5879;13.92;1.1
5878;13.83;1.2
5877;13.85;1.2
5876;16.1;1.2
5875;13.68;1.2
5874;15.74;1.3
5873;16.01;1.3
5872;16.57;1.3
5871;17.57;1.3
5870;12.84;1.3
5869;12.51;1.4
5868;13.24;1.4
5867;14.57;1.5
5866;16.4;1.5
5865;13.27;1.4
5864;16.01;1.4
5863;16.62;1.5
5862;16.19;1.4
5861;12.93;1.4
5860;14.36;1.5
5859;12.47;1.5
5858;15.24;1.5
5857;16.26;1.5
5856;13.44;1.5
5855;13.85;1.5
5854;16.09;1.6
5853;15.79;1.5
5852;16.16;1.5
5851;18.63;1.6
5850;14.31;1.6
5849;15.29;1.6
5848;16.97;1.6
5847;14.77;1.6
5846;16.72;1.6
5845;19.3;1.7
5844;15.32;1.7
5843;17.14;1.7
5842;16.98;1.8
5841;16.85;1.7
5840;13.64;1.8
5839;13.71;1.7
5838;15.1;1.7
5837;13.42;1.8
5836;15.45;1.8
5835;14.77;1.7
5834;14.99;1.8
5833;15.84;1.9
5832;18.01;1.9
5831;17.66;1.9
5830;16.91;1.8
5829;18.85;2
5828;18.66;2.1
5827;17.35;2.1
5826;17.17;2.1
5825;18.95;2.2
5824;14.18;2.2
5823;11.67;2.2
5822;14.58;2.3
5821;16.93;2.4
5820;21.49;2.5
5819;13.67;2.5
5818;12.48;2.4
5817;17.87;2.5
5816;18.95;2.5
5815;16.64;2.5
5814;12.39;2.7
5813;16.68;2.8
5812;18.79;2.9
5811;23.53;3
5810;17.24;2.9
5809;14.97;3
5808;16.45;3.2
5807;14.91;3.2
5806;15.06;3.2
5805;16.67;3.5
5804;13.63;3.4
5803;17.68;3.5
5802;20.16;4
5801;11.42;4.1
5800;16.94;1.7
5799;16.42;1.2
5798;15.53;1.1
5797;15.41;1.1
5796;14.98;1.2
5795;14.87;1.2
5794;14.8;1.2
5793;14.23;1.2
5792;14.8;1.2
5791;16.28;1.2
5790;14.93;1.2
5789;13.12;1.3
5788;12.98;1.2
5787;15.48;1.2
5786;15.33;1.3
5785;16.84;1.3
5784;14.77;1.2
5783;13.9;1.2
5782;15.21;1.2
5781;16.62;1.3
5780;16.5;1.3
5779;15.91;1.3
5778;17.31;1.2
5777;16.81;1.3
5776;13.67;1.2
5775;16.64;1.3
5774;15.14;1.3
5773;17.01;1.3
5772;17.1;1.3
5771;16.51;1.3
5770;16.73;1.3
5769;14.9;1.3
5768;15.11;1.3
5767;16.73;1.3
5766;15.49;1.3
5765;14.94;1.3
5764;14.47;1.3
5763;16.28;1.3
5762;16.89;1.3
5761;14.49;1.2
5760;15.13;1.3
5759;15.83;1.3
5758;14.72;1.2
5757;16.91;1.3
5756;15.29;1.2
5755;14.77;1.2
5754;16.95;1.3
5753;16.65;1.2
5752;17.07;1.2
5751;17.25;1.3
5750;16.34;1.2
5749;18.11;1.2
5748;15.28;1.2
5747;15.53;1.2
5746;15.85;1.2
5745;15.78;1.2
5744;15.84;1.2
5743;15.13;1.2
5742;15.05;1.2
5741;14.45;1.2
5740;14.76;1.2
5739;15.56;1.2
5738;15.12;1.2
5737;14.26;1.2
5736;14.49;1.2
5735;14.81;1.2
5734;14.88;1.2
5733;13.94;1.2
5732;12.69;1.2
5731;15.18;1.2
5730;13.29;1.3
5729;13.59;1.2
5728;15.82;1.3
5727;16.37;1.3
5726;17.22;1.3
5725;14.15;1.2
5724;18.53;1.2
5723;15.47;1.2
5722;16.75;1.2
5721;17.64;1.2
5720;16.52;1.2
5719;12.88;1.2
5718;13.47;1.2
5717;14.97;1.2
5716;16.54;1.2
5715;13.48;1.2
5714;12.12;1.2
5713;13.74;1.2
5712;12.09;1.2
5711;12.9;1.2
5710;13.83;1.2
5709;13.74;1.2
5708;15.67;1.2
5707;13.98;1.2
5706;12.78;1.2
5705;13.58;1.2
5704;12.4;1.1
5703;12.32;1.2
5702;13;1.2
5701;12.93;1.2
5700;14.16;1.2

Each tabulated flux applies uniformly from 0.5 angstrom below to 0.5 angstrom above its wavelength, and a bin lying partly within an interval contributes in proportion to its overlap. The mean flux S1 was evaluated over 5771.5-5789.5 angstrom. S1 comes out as 15.6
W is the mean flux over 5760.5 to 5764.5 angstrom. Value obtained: 15.5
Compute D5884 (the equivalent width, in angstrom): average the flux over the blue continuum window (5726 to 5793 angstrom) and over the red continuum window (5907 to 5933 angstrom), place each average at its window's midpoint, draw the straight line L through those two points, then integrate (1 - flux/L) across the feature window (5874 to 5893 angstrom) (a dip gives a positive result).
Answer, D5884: 3.61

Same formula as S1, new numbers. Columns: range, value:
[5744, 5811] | 15.8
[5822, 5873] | 15.6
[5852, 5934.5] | 13.1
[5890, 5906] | 7.64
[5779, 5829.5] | 16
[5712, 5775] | 15.4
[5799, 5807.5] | 15.8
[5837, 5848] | 15.9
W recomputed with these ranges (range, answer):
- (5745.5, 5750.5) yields 16.2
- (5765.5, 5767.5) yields 16.1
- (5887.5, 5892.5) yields 6.83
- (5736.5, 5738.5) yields 14.7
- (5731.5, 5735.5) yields 14.1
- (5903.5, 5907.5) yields 12.6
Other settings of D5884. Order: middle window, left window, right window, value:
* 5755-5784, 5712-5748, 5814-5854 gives -0.59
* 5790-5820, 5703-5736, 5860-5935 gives -4.98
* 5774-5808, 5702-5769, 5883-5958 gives -2.35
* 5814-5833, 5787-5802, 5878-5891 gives -3.30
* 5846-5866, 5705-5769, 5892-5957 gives -1.73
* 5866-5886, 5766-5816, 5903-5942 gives 0.67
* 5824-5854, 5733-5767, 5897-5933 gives -4.18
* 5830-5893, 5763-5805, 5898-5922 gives -2.34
